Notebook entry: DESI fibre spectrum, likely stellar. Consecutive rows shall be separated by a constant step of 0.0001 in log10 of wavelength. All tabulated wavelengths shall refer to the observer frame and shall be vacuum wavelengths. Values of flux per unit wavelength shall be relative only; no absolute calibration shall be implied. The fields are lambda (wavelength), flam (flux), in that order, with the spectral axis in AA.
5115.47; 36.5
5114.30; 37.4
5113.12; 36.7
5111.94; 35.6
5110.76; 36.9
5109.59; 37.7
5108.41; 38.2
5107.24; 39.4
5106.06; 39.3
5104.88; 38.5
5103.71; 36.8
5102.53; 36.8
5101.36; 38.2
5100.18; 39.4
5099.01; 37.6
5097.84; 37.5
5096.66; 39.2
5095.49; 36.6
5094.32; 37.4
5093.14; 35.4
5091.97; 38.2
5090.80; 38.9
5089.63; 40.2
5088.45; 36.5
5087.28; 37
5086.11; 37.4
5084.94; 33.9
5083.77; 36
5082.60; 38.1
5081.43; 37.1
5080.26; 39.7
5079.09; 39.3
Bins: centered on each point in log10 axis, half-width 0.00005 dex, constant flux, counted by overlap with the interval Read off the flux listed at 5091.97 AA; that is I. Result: 38.2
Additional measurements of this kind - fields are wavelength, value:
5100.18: 39.4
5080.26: 39.7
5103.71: 36.8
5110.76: 36.9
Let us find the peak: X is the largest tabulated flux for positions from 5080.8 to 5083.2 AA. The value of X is 38.1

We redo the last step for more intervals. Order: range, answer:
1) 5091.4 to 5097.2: 39.2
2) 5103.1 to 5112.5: 39.4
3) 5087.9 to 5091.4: 40.2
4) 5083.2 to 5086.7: 37.4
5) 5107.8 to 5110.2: 38.2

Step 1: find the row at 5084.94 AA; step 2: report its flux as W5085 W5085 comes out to 33.9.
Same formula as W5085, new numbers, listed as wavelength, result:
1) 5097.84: 37.5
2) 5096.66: 39.2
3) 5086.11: 37.4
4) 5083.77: 36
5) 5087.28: 37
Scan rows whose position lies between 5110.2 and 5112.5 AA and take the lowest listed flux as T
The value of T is 35.6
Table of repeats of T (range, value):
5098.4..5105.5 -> 36.8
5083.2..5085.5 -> 33.9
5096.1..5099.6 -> 37.5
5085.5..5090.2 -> 36.5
